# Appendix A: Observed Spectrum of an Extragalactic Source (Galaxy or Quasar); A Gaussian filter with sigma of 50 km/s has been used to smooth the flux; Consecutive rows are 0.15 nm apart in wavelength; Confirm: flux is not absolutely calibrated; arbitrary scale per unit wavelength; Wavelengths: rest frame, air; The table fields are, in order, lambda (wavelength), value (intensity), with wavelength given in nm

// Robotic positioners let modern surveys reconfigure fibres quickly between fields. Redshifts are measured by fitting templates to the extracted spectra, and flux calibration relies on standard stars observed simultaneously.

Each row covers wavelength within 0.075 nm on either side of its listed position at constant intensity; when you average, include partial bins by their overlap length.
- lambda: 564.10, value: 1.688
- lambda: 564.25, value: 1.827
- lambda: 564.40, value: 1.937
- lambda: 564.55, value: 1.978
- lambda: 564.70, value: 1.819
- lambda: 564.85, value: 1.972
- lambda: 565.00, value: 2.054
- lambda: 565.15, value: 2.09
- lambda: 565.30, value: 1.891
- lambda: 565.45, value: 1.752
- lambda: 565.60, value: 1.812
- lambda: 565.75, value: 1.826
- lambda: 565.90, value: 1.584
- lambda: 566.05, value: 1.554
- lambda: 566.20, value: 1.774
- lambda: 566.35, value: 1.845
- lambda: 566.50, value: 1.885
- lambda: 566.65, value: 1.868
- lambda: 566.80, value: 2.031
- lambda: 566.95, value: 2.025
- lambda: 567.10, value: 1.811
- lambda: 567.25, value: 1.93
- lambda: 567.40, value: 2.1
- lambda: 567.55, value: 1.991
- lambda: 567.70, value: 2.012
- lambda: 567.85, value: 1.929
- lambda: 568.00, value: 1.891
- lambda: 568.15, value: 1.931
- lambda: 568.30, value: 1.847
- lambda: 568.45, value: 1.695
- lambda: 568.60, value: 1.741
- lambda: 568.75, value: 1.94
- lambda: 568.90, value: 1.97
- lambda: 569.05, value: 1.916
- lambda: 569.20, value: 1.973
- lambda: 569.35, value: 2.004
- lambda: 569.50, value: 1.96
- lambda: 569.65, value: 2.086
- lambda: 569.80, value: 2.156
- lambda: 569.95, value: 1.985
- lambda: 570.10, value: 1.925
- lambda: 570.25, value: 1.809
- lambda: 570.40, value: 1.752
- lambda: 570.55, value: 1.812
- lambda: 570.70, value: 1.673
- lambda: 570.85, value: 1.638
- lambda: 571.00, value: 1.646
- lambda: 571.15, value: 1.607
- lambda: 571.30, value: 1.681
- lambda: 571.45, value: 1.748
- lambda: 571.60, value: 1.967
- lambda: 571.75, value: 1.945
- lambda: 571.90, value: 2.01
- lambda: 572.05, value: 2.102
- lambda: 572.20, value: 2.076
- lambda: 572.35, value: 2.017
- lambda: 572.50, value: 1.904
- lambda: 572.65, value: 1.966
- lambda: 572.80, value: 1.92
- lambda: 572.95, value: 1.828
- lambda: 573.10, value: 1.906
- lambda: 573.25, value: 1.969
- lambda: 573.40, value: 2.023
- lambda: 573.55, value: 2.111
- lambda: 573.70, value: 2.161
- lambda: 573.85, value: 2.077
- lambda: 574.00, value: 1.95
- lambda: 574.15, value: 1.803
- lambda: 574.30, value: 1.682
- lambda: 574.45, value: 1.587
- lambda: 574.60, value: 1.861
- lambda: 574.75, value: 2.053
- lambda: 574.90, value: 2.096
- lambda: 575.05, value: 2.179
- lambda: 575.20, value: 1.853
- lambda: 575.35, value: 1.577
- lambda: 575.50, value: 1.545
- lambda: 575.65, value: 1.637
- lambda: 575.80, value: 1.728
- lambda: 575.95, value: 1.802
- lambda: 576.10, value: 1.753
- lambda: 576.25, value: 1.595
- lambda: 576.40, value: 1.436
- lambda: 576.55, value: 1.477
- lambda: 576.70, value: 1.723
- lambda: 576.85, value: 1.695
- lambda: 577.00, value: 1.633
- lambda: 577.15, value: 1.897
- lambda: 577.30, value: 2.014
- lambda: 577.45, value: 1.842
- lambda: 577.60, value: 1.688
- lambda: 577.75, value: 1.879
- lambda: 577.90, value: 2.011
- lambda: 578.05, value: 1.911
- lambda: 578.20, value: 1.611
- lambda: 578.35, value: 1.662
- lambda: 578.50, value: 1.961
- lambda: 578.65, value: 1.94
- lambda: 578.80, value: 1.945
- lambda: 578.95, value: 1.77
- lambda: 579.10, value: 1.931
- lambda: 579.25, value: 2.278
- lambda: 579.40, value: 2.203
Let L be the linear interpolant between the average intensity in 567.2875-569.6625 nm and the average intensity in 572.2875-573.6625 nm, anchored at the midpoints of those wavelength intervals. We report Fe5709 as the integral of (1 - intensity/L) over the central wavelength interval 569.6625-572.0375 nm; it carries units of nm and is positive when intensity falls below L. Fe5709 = 0.136 nm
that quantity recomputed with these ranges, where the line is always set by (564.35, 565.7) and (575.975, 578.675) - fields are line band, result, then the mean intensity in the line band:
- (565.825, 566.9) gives 0.06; 1.8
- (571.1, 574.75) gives -0.20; 1.92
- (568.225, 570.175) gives -0.08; 1.94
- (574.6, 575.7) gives -0.04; 1.85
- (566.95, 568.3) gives -0.04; 1.95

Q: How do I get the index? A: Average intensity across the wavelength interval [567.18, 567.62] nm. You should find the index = 2.01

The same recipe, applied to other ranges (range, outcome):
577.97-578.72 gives 1.82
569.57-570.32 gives 1.99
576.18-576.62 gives 1.5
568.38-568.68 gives 1.72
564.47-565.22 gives 1.98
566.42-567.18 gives 1.92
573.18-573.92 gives 2.07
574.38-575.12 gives 1.96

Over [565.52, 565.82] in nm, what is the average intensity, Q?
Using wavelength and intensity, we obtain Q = 1.82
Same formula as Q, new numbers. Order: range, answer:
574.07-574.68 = 1.74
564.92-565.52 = 1.95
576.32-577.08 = 1.59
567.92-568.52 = 1.84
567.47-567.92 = 1.98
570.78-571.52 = 1.66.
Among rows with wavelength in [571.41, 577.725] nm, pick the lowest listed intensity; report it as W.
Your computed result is 1.436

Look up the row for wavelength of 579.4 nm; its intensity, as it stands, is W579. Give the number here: 2.203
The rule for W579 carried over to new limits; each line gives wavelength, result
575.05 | 2.179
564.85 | 1.972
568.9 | 1.97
